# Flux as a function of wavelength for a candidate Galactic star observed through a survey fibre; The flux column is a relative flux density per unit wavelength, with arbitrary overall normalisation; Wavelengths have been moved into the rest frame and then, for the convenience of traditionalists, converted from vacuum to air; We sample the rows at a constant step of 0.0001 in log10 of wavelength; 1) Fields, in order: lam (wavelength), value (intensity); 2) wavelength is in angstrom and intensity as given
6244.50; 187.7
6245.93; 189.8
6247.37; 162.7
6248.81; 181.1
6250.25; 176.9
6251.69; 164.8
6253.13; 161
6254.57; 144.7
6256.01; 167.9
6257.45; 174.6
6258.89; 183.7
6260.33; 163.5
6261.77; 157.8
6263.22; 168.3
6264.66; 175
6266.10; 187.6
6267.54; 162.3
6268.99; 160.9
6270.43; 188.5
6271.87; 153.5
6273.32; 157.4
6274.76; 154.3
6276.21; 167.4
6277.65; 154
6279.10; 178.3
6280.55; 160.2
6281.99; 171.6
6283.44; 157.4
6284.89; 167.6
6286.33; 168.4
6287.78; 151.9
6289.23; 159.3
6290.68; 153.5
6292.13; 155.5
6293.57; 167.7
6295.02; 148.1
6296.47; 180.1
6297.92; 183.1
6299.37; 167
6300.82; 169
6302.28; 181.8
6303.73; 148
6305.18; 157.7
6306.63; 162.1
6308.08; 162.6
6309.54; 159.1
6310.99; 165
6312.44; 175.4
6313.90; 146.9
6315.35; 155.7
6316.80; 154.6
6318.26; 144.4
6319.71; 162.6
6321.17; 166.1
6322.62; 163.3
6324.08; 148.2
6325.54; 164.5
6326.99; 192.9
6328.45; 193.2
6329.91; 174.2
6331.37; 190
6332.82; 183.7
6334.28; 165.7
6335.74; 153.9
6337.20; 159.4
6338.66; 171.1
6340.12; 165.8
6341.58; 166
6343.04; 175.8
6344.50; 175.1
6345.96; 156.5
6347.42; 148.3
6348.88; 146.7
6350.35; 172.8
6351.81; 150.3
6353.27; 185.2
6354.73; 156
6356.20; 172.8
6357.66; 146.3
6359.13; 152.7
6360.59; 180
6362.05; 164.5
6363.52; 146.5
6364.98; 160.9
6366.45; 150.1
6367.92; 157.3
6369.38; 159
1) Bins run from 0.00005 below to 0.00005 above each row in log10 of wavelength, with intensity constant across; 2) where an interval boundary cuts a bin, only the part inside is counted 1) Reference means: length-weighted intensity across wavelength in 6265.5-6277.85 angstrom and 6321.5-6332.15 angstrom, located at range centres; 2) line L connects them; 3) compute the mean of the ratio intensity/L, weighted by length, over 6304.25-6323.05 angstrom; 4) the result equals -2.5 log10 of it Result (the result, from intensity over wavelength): 0.09 mag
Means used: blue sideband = 165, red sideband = 175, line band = 160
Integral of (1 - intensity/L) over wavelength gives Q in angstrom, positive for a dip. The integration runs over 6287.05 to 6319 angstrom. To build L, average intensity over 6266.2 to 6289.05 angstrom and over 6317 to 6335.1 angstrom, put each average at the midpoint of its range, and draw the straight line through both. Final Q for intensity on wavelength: 1.1 angstrom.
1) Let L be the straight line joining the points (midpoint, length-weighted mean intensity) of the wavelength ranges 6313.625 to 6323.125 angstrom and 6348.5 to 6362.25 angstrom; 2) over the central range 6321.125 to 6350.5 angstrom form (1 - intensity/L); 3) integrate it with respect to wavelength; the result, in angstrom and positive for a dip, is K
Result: -1.6 angstrom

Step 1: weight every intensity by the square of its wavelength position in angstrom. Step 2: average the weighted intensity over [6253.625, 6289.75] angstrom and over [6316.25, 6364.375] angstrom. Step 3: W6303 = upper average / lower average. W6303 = 1.02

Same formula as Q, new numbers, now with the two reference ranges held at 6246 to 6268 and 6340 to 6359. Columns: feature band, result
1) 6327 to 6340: -0.86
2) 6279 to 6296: 0.60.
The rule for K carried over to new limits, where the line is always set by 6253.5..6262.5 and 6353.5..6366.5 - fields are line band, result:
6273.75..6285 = 0.0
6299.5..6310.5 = 0.0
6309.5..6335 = -0.8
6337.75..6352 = -0.2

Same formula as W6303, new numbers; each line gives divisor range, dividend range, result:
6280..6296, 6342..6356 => 1.04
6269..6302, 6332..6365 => 1.01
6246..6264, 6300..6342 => 1.01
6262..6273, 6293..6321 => 0.97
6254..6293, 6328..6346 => 1.06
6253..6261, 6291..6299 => 1.01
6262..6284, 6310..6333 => 1.02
